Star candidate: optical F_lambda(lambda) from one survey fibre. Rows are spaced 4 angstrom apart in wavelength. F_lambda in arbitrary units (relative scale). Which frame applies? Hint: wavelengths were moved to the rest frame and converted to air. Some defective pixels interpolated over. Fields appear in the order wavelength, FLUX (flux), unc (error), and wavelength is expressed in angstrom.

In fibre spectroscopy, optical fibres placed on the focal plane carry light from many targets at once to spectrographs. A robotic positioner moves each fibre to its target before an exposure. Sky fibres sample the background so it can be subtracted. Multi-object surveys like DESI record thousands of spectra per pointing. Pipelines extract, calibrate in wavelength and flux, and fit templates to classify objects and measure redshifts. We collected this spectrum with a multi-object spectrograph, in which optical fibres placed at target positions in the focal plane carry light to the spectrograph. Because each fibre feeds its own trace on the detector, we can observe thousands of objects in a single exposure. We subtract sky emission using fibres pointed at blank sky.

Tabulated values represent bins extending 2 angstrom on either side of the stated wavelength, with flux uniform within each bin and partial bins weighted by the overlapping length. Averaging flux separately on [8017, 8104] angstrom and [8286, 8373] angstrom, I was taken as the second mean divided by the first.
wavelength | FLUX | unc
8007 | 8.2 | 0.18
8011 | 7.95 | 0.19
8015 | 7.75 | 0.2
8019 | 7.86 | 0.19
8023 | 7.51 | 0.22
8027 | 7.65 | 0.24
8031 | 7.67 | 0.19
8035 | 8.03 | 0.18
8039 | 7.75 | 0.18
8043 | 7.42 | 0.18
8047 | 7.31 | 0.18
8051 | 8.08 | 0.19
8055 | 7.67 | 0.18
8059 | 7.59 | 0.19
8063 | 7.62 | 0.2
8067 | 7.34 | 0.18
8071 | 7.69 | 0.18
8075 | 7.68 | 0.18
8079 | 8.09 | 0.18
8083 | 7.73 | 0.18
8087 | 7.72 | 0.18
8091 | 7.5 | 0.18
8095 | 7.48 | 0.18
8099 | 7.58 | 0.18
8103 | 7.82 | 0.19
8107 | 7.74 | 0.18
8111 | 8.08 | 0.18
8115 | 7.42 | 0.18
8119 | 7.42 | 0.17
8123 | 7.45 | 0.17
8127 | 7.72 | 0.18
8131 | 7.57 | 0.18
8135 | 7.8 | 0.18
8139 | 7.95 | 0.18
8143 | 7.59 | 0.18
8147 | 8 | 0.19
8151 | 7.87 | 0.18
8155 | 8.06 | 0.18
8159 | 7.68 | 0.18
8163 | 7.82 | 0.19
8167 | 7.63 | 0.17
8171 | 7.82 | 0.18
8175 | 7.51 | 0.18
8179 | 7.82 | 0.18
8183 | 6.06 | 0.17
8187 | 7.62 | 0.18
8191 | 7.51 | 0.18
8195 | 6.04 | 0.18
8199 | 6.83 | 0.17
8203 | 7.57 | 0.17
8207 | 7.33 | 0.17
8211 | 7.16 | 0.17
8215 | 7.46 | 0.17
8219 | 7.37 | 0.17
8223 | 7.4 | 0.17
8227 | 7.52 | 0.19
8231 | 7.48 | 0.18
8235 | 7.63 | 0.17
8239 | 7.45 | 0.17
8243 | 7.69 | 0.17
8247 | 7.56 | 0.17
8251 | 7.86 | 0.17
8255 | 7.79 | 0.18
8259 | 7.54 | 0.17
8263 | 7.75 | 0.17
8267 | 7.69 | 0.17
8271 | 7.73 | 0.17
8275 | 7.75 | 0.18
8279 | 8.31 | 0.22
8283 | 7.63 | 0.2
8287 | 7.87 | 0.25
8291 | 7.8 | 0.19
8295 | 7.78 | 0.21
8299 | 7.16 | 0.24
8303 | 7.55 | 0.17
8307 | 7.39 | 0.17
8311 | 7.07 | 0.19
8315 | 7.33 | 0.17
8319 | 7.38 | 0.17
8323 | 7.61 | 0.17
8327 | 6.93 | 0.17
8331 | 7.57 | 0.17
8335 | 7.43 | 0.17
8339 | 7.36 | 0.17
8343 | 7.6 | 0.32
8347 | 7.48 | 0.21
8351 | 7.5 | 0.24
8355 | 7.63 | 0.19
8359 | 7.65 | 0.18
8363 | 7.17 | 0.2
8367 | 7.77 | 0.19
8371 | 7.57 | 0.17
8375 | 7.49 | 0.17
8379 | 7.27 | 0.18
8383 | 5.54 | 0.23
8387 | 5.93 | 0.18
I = 1.0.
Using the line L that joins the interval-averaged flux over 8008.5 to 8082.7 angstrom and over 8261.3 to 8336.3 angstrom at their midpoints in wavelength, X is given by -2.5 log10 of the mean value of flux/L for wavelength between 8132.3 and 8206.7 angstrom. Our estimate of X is 0.02 mag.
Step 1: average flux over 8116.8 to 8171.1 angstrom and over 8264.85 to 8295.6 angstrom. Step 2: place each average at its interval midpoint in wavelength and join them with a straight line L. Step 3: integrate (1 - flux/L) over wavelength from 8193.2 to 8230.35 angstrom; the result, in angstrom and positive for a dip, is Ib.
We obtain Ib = 2.8 angstrom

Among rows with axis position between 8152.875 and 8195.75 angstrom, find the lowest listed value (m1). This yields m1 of 6.04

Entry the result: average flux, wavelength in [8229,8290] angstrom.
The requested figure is 7.72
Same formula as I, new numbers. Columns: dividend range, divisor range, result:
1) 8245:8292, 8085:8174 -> 1.01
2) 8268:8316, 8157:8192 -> 1.02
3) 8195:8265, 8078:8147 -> 0.97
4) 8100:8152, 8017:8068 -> 1.01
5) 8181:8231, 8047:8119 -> 0.93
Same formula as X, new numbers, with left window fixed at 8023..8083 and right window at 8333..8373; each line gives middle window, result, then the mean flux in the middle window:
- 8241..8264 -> -0.018 mag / 7.7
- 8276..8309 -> -0.020 mag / 7.69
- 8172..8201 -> 0.078 mag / 7.08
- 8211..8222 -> 0.032 mag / 7.37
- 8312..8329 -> 0.035 mag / 7.3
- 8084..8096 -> 0.010 mag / 7.59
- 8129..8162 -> -0.026 mag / 7.82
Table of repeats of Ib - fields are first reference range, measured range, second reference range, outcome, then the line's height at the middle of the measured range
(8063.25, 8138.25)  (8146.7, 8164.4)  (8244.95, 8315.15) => -0.5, 7.66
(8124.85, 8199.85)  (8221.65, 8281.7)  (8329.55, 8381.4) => -1.4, 7.51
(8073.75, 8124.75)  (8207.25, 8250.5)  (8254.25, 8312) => 1.0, 7.66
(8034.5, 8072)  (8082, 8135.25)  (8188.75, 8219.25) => -1.3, 7.46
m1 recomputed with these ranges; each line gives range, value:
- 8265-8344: 6.93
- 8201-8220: 7.16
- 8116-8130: 7.42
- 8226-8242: 7.45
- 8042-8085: 7.31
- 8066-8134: 7.34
